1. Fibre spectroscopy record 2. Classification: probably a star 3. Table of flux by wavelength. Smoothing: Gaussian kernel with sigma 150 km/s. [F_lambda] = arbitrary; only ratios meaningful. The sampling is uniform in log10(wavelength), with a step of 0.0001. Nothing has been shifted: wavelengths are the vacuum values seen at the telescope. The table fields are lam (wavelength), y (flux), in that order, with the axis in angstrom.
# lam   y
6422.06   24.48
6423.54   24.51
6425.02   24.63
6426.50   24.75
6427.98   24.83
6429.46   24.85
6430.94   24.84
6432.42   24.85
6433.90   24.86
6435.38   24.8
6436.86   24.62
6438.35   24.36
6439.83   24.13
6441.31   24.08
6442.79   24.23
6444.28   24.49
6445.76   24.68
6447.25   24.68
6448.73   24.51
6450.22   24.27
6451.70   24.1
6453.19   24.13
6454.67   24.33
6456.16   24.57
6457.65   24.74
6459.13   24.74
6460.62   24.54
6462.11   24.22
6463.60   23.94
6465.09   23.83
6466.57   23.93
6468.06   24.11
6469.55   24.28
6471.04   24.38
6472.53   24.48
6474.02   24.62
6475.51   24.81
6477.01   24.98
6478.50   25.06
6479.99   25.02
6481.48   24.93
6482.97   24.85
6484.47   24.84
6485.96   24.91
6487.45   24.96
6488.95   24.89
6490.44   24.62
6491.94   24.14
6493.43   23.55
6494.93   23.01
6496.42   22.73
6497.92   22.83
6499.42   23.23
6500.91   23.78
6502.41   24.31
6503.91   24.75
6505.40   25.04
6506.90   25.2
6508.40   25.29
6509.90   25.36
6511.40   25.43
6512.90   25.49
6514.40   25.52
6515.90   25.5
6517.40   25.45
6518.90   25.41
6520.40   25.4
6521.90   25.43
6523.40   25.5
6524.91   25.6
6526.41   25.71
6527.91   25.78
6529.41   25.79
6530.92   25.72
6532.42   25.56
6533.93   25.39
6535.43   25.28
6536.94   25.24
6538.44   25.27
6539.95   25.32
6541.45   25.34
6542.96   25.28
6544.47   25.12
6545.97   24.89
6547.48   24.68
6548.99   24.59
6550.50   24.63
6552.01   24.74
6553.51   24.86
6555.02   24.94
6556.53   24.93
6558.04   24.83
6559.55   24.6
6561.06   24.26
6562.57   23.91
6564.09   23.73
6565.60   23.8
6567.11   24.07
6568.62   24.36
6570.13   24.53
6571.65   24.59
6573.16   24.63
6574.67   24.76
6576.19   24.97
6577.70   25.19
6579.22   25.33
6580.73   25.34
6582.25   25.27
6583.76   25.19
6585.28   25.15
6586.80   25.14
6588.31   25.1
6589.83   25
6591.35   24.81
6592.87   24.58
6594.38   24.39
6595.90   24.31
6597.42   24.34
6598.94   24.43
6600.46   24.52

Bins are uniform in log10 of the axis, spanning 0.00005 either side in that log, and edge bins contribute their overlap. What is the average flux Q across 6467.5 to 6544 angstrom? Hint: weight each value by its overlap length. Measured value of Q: 24.9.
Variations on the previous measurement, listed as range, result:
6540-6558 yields 24.9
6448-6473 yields 24.3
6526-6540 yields 25.5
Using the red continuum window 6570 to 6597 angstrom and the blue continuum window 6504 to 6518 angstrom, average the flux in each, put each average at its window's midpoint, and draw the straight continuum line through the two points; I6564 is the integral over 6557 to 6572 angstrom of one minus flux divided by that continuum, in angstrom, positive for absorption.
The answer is 0.4 angstrom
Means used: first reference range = 25.3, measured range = 24.3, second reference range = 24.9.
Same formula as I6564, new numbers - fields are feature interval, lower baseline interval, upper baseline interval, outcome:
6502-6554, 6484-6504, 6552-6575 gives -2.2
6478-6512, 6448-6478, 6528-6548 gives 0.4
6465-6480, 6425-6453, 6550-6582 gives 0.0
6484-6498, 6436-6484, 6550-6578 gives 0.2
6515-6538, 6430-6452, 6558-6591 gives -0.8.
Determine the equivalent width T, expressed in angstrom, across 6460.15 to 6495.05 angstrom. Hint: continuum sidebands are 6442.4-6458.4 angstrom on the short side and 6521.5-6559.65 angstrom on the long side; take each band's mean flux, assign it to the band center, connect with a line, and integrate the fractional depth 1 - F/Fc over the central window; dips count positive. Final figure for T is 0.3 angstrom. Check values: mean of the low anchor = 24.4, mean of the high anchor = 25.2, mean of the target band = 24.5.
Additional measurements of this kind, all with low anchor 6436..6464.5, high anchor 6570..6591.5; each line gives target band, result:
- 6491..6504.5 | 0.56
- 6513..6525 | -0.37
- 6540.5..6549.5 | -0.06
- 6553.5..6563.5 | 0.13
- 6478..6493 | -0.15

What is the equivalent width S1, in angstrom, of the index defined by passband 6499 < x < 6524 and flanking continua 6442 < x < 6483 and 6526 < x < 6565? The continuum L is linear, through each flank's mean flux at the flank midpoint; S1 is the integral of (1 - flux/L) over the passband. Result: -0.3 angstrom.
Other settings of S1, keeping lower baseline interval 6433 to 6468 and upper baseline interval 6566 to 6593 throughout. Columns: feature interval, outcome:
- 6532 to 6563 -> -0.2 angstrom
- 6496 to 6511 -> 0.2 angstrom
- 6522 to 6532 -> -0.4 angstrom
